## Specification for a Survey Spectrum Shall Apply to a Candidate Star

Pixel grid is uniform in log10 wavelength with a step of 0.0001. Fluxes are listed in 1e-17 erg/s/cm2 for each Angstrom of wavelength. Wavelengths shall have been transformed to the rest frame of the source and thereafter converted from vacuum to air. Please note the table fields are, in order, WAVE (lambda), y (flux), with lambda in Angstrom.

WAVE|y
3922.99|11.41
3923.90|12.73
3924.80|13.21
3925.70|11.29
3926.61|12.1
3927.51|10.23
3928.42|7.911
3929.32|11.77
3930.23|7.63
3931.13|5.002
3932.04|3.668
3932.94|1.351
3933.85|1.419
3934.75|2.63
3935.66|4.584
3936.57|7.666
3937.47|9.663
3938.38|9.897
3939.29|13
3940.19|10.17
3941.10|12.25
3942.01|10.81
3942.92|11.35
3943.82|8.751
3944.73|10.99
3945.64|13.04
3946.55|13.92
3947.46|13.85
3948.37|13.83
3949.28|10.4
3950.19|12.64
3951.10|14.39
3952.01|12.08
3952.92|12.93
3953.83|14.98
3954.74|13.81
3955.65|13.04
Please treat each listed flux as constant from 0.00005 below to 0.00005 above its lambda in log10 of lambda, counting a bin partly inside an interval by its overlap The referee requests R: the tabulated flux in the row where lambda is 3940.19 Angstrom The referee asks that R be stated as 10.17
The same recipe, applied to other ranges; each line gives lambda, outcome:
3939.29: 13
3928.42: 7.911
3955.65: 13.04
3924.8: 13.21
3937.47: 9.663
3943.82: 8.751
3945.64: 13.04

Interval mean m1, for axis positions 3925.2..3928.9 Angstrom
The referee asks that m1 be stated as 10.4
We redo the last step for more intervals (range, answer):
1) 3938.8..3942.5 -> 11.5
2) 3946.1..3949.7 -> 13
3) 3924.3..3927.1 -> 12.2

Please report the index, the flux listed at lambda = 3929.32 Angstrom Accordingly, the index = 11.77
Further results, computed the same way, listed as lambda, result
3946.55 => 13.92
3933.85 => 1.419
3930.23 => 7.63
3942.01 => 10.81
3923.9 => 12.73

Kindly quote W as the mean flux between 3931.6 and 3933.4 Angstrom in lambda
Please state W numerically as 2.5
